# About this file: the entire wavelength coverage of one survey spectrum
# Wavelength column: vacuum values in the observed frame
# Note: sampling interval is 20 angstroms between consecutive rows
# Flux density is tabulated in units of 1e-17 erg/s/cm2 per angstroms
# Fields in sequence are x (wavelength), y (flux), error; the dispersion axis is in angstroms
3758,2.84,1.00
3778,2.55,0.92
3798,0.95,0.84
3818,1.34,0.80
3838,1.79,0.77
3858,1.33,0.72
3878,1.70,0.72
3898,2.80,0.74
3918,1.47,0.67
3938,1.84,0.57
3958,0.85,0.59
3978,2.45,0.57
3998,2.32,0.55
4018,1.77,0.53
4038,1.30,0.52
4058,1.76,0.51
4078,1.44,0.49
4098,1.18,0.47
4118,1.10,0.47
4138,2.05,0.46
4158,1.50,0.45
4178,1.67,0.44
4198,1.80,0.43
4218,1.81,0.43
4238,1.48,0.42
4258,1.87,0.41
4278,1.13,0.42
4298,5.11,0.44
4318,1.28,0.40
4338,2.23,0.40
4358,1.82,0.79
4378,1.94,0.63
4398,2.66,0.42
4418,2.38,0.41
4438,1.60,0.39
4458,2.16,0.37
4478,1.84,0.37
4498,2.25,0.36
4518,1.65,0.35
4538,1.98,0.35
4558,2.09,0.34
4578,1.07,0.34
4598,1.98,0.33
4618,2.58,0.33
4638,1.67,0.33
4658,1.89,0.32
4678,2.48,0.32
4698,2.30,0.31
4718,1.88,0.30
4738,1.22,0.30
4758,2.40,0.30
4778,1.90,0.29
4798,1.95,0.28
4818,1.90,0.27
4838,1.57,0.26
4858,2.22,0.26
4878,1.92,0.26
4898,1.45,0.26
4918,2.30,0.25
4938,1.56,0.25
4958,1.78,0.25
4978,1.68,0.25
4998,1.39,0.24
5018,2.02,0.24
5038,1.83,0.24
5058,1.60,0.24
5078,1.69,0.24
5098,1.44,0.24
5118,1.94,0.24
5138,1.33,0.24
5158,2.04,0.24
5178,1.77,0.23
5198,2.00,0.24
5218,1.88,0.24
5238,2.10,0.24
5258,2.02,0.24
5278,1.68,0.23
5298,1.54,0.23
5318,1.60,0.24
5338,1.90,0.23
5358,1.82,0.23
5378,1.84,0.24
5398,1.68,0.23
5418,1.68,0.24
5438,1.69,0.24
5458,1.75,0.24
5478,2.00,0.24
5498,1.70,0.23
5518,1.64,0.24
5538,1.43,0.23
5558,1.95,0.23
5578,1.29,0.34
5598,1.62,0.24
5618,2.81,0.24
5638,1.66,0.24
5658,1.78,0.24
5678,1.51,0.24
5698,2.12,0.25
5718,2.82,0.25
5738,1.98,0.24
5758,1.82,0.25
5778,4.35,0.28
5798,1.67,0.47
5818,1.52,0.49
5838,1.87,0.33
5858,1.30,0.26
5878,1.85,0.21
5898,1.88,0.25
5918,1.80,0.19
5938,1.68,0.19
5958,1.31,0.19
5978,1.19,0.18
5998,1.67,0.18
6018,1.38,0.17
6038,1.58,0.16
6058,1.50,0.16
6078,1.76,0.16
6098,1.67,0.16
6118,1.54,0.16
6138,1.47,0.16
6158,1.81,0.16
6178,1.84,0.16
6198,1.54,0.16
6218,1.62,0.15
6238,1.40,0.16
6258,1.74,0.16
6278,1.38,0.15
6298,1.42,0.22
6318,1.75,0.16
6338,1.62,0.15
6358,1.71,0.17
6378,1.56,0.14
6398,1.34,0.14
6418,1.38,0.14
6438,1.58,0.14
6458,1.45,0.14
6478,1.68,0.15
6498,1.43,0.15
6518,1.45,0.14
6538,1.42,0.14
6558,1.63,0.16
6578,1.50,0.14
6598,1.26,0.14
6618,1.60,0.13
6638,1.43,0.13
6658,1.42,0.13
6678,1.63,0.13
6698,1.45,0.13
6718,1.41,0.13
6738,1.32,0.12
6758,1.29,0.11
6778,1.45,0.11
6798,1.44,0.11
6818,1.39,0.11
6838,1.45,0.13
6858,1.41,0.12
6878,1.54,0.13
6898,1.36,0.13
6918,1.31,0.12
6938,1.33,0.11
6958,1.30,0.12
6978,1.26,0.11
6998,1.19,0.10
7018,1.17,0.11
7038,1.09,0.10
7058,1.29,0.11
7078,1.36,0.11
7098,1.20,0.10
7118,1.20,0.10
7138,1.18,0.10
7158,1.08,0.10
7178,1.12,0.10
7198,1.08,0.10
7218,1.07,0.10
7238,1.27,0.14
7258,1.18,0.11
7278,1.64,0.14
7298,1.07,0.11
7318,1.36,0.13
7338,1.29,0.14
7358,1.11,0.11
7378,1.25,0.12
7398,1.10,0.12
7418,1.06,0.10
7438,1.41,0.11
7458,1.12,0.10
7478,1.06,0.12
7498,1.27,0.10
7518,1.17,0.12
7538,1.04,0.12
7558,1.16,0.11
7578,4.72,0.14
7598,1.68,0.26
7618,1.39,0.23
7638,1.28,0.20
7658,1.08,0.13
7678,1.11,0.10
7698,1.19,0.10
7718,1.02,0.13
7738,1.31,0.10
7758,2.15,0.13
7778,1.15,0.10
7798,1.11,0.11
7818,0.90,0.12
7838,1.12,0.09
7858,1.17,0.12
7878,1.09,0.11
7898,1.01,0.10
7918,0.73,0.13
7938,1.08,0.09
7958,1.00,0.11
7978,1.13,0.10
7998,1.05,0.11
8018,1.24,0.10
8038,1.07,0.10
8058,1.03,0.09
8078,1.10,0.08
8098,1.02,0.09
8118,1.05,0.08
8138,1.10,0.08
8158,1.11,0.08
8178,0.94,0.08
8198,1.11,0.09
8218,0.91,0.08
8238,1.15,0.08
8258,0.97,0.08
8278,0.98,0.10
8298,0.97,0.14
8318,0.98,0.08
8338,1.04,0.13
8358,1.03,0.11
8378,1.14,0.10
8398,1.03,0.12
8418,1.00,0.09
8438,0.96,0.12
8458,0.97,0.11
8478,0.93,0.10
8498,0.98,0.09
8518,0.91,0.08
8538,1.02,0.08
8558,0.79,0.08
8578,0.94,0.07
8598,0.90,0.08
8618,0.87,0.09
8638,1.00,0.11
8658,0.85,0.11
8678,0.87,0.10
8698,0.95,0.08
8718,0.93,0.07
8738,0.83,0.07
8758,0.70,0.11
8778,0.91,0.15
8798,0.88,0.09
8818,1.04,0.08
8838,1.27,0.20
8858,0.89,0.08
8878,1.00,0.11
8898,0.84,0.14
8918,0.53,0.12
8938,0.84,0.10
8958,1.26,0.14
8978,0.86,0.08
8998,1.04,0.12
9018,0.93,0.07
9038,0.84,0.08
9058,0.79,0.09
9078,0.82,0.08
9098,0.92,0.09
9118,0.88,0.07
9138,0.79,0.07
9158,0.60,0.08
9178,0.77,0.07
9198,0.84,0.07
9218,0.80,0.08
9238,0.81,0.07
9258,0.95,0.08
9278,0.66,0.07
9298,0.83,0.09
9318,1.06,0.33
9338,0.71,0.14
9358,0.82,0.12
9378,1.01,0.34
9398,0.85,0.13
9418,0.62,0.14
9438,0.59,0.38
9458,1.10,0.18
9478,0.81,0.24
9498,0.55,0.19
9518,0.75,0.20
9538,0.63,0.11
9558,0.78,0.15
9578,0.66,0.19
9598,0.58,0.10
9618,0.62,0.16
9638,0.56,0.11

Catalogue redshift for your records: 0.154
